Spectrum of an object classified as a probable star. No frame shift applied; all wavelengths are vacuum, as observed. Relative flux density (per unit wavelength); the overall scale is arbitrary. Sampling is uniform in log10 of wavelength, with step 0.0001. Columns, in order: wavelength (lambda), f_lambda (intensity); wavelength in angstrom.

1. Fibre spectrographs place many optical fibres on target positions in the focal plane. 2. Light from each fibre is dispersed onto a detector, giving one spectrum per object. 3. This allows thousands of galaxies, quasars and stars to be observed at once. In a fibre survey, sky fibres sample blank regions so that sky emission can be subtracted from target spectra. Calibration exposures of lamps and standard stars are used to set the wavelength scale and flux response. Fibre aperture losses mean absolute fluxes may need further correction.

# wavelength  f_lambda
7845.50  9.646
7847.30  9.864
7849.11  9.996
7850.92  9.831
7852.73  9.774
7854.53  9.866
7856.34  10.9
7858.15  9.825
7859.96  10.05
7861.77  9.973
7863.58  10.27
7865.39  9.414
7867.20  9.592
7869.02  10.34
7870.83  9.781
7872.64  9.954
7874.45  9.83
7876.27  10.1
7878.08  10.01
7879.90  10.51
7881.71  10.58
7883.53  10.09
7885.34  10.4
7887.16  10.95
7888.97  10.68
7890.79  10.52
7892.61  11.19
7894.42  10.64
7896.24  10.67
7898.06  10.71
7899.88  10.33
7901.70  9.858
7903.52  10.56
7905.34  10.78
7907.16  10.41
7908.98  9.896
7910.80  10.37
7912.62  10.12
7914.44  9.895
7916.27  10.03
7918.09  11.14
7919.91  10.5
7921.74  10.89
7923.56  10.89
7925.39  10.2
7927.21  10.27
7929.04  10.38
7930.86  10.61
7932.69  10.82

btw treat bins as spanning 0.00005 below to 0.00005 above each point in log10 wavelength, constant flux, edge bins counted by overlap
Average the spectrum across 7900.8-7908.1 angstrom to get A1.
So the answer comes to 10.4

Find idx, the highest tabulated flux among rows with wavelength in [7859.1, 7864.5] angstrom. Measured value 10.27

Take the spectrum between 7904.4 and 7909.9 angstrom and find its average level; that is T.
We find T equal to 10.4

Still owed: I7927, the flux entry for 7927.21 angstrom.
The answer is 10.27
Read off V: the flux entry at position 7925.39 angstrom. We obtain 10.2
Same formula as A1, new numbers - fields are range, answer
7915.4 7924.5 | 10.7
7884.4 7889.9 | 10.7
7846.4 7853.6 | 9.86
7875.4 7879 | 10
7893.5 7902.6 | 10.4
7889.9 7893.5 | 10.8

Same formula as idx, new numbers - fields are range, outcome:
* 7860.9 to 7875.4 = 10.34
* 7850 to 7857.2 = 10.9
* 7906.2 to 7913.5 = 10.41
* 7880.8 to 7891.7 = 10.95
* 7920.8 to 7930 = 10.89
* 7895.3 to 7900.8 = 10.71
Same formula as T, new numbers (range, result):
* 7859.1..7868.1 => 9.86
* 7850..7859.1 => 10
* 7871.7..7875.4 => 9.89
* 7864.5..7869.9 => 9.77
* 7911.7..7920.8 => 10.3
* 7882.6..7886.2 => 10.2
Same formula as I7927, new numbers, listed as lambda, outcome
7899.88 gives 10.33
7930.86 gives 10.61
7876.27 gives 10.1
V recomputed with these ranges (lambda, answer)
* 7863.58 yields 10.27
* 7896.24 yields 10.67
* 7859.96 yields 10.05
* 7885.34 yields 10.4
